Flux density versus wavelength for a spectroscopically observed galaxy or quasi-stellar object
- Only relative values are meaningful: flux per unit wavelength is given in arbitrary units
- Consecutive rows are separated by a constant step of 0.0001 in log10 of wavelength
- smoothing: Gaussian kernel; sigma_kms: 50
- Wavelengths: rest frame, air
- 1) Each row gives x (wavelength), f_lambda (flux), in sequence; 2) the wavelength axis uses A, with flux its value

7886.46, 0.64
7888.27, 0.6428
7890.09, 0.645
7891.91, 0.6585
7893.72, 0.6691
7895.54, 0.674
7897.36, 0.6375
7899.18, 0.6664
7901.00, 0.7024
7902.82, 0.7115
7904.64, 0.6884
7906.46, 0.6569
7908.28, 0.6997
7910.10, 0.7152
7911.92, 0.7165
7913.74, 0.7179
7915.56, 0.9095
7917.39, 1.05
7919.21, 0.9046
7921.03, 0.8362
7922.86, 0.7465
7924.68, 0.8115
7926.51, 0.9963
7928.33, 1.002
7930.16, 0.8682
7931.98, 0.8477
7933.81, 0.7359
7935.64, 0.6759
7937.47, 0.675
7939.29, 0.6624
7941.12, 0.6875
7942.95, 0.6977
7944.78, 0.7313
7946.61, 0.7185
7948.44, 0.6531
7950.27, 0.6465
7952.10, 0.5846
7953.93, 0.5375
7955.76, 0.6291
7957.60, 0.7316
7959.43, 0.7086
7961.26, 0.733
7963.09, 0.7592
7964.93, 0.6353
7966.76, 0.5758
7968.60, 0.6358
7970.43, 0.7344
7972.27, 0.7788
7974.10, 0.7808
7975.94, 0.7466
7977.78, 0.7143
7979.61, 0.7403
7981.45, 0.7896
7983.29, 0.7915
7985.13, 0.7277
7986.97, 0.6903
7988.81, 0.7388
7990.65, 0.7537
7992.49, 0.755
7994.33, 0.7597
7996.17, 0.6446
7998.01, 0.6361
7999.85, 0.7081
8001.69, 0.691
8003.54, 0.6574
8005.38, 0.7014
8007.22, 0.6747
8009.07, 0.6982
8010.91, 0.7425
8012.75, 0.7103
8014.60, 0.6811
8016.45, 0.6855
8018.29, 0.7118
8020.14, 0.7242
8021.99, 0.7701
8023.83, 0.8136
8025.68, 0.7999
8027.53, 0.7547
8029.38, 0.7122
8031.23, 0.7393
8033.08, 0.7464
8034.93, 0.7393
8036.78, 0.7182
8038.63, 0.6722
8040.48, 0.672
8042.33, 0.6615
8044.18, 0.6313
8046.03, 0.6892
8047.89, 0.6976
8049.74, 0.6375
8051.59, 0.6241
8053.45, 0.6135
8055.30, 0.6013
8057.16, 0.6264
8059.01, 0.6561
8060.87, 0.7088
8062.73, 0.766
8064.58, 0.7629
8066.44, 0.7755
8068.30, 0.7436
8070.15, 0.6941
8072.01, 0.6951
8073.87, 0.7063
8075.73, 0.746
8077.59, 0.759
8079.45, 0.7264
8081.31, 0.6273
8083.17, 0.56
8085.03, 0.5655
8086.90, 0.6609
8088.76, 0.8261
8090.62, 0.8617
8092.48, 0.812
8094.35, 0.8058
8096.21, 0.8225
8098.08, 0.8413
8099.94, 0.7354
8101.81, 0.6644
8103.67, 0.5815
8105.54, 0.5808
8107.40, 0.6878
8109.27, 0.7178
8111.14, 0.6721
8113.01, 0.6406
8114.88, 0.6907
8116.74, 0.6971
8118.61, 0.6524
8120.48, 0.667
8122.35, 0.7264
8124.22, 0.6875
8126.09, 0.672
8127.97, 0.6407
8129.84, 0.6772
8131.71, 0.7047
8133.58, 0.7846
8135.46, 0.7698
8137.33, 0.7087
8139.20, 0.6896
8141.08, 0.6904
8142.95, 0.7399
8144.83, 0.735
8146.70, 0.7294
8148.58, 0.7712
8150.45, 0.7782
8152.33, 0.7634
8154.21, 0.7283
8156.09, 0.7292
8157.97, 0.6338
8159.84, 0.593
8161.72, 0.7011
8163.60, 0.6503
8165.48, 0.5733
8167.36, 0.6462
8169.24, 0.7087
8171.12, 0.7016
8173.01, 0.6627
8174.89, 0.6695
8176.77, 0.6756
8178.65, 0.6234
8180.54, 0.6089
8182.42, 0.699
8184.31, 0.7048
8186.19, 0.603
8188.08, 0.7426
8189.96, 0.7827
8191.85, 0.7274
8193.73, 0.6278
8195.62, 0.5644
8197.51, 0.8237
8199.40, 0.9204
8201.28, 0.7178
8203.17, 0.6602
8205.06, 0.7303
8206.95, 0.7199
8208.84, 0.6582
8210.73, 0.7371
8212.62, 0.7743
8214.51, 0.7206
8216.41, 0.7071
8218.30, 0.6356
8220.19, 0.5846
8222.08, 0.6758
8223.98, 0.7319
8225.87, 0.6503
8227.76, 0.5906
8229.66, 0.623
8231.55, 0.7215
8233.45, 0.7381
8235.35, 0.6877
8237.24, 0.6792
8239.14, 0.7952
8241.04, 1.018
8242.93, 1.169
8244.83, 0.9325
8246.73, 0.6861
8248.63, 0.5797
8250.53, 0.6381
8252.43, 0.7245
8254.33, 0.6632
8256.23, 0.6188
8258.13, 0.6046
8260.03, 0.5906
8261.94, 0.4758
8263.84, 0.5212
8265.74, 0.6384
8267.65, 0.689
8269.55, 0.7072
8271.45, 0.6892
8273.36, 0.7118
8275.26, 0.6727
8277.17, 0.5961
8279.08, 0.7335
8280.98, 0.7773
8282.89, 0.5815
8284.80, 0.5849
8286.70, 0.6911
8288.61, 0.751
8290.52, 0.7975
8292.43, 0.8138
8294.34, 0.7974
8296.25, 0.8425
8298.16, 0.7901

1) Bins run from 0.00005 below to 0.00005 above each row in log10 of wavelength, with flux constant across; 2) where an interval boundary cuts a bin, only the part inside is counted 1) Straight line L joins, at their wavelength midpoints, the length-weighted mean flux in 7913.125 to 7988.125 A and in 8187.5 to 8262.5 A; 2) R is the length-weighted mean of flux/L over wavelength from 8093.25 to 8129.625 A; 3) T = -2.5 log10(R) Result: 0.05 mag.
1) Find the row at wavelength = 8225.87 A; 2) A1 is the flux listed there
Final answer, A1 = 0.6503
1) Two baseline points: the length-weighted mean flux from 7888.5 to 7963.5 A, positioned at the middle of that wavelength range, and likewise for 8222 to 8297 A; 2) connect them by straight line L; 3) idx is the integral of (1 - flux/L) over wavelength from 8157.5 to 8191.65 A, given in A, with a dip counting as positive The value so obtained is 2.1 A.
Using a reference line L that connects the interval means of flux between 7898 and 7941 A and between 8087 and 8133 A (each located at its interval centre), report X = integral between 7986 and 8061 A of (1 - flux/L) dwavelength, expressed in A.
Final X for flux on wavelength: 4.41 A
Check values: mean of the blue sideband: 0.78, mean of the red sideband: 0.711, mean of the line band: 0.699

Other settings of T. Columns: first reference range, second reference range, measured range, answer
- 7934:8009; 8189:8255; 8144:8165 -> 0.017 mag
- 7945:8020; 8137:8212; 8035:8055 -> 0.058 mag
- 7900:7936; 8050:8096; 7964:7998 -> 0.063 mag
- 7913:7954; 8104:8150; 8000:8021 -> 0.068 mag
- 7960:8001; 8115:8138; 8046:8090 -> 0.030 mag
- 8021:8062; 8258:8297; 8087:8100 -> -0.172 mag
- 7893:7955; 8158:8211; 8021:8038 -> -0.050 mag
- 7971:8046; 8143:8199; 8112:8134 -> 0.024 mag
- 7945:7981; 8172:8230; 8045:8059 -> 0.076 mag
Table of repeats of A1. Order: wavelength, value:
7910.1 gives 0.7152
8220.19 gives 0.5846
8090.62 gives 0.8617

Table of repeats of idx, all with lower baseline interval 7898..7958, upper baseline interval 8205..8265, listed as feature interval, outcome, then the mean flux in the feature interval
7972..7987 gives -0.3 A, 0.753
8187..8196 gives 0.1 A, 0.696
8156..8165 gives 0.8 A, 0.651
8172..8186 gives 0.9 A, 0.66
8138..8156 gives -0.6 A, 0.735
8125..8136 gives 0.1 A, 0.705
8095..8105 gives -0.1 A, 0.725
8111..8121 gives 0.7 A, 0.67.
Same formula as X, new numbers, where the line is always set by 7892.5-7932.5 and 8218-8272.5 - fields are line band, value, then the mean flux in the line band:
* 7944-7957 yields 2.1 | 0.644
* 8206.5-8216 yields -0.3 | 0.721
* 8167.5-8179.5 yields 0.7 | 0.672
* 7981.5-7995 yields 0.2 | 0.748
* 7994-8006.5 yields 1.3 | 0.682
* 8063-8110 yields 1.0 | 0.719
